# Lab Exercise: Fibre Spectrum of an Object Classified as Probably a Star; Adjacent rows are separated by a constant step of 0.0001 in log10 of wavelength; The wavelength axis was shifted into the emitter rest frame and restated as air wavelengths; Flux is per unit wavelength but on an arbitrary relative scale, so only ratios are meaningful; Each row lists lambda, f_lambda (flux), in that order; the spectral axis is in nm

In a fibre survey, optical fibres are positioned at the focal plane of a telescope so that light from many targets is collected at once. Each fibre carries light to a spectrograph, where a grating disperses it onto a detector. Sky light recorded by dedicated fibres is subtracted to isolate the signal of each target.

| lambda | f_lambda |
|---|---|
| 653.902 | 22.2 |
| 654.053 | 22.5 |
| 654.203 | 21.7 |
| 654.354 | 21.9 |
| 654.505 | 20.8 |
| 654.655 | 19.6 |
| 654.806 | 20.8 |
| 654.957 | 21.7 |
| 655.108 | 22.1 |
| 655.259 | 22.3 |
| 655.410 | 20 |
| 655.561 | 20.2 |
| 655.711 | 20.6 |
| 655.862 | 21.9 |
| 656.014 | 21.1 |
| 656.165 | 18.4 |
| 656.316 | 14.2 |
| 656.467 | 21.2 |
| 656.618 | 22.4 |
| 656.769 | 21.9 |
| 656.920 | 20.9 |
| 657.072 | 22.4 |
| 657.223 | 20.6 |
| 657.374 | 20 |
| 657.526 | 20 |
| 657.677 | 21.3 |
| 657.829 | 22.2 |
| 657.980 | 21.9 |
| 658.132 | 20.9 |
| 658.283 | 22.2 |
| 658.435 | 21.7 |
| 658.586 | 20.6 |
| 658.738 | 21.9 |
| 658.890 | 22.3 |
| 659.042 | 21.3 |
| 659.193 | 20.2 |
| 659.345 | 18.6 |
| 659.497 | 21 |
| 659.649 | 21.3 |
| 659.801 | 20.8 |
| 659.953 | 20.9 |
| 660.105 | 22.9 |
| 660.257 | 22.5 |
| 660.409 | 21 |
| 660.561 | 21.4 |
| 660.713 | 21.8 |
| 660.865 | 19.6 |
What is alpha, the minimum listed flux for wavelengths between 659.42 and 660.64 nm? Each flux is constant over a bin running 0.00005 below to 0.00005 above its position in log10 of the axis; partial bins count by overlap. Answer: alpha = 20.8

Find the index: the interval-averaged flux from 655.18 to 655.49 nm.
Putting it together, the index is 21.1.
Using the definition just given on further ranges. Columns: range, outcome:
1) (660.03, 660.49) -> 22.1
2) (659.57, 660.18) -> 21.5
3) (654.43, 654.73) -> 20.2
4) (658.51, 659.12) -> 21.5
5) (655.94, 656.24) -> 19.8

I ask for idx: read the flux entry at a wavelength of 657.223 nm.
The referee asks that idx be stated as 20.6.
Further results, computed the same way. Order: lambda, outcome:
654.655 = 19.6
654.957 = 21.7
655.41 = 20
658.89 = 22.3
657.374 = 20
